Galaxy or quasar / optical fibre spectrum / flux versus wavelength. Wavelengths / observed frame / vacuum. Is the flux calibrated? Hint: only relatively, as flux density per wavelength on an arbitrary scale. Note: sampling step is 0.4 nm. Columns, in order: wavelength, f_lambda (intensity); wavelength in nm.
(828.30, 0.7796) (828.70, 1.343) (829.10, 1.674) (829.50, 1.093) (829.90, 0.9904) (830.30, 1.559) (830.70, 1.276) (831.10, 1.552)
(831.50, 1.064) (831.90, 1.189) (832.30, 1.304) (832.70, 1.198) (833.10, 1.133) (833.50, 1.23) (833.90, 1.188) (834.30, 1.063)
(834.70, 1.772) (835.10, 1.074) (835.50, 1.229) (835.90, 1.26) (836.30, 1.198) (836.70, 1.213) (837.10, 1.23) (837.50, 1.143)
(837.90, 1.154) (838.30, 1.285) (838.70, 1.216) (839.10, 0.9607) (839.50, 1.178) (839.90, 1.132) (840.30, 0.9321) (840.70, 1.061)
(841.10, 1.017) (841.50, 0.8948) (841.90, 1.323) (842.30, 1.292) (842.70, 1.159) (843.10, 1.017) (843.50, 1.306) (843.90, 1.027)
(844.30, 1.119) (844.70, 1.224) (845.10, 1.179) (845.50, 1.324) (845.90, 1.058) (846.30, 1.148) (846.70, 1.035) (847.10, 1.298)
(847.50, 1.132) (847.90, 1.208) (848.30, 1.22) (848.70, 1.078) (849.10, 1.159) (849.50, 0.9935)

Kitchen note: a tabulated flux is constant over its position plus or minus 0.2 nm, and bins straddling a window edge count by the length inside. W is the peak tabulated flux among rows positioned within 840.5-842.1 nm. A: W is 1.323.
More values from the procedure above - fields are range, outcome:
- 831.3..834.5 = 1.304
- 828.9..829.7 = 1.674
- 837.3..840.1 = 1.285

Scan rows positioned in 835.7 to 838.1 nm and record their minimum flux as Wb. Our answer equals 1.143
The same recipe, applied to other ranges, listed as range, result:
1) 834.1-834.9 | 1.063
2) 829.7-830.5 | 0.9904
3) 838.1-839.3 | 0.9607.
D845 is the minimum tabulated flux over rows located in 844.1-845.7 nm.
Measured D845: 1.119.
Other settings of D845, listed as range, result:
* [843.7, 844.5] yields 1.027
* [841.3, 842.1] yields 0.8948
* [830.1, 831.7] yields 1.064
